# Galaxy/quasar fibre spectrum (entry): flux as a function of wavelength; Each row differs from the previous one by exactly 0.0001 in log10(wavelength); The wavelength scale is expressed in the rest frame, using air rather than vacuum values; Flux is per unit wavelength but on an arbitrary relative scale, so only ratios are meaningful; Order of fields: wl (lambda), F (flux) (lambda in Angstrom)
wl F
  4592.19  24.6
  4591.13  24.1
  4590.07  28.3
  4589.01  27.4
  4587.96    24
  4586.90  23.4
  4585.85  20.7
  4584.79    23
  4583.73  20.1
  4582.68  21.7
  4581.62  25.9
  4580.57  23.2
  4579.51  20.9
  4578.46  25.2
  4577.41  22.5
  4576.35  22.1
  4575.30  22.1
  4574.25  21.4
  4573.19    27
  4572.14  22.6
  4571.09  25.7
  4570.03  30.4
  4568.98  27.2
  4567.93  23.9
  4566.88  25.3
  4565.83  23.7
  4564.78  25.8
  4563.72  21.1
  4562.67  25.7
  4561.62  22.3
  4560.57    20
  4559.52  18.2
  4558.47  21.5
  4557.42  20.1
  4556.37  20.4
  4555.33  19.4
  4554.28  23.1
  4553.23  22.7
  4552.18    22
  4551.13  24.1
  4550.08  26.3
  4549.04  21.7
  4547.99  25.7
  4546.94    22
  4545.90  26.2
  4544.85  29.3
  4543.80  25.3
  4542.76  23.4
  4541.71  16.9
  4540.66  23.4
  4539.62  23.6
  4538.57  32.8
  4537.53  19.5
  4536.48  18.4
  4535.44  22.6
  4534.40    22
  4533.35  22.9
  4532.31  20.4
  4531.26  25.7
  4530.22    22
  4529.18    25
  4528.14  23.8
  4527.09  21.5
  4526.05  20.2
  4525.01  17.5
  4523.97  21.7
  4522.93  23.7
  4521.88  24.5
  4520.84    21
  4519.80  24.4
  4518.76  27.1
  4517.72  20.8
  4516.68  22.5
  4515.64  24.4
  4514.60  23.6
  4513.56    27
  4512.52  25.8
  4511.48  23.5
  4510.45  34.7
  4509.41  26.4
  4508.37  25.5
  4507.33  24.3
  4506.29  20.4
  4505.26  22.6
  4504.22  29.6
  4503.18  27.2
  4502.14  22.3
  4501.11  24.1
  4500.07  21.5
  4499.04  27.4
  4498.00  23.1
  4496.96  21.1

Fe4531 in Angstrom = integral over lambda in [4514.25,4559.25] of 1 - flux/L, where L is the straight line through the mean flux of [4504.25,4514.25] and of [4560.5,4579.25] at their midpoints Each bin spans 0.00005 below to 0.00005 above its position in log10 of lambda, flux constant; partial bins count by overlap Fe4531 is 3.9 Angstrom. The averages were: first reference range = 25.8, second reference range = 24.2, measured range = 22.9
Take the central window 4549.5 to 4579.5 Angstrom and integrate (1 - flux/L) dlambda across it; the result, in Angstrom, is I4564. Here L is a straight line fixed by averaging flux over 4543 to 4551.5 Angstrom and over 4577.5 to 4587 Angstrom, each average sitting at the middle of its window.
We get 0.8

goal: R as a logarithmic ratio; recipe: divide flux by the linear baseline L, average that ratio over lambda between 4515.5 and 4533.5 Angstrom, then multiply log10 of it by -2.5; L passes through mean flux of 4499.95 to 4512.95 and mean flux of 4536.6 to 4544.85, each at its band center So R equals 0.08 mag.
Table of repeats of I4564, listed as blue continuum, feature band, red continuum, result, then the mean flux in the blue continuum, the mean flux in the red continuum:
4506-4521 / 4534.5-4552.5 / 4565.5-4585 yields 0.54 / 24.9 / 23.9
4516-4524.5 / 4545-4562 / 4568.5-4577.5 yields 1.21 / 23.2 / 24.6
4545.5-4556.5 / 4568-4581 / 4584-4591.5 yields -0.19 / 23.1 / 24.3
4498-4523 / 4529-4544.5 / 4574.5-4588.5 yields 0.66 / 24.7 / 22.7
